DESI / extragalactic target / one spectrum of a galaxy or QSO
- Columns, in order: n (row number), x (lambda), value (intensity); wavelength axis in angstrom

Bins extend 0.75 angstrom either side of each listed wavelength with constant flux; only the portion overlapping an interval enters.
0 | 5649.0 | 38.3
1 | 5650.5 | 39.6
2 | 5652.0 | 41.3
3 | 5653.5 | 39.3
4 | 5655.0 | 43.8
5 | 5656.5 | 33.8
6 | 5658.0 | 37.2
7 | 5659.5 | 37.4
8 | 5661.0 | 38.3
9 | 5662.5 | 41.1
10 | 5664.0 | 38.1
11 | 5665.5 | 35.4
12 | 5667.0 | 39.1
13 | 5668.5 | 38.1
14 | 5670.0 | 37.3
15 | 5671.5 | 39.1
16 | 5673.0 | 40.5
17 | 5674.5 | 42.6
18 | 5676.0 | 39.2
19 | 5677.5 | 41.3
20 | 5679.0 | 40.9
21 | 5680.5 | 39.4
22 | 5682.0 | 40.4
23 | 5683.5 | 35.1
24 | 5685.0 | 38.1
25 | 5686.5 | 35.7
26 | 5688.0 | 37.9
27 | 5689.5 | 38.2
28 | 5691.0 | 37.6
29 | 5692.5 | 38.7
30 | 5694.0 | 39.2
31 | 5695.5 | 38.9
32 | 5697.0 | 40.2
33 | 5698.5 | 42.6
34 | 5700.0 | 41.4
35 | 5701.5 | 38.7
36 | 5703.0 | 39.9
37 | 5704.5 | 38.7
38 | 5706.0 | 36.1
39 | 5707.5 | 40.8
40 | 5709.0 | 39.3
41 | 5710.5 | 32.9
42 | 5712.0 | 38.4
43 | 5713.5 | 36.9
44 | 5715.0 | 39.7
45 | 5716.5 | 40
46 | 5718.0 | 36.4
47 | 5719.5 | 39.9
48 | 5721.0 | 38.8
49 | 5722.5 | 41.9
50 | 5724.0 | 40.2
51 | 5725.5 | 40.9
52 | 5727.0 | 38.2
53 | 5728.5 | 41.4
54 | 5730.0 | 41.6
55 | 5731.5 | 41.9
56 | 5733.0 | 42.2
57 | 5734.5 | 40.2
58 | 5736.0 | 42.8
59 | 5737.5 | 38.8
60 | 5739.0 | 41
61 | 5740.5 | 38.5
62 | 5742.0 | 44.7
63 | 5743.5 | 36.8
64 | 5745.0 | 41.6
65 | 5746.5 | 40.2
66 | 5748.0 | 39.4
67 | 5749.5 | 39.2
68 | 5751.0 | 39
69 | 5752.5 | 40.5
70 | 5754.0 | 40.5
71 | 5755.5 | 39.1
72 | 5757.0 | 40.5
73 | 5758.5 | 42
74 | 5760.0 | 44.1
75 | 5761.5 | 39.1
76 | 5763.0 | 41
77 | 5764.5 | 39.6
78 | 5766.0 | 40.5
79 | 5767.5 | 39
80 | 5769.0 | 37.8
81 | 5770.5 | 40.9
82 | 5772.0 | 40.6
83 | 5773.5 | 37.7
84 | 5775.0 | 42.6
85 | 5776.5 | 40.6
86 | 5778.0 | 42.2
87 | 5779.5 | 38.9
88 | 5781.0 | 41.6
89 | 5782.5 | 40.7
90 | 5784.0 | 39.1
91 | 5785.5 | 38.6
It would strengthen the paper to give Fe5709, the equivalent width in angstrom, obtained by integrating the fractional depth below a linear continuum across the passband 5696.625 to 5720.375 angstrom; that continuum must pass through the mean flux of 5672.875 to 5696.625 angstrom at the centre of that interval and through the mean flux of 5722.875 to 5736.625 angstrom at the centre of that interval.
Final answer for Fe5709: 0.7 angstrom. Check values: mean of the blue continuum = 39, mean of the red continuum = 41.1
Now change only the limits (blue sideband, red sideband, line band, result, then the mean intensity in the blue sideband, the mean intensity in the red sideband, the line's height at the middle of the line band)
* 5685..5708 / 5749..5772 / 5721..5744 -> -0.6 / 38.9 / 40.2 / 39.6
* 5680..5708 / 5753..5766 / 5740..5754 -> 0.1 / 38.8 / 40.7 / 40.4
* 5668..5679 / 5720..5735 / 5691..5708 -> 0.3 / 39.8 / 40.7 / 40.3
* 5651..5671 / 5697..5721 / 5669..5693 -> -0.1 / 38.5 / 38.8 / 38.6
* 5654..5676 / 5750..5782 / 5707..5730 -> 0.3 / 38.7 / 40.4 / 39.6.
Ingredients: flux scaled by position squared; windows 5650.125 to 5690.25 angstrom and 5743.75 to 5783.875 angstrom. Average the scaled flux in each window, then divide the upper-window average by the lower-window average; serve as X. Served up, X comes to 1.07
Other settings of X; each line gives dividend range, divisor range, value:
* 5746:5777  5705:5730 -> 1.05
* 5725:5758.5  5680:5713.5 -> 1.07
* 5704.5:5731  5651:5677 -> 1.02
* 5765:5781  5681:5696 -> 1.09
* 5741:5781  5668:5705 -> 1.06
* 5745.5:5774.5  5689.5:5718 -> 1.05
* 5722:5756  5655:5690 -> 1.07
